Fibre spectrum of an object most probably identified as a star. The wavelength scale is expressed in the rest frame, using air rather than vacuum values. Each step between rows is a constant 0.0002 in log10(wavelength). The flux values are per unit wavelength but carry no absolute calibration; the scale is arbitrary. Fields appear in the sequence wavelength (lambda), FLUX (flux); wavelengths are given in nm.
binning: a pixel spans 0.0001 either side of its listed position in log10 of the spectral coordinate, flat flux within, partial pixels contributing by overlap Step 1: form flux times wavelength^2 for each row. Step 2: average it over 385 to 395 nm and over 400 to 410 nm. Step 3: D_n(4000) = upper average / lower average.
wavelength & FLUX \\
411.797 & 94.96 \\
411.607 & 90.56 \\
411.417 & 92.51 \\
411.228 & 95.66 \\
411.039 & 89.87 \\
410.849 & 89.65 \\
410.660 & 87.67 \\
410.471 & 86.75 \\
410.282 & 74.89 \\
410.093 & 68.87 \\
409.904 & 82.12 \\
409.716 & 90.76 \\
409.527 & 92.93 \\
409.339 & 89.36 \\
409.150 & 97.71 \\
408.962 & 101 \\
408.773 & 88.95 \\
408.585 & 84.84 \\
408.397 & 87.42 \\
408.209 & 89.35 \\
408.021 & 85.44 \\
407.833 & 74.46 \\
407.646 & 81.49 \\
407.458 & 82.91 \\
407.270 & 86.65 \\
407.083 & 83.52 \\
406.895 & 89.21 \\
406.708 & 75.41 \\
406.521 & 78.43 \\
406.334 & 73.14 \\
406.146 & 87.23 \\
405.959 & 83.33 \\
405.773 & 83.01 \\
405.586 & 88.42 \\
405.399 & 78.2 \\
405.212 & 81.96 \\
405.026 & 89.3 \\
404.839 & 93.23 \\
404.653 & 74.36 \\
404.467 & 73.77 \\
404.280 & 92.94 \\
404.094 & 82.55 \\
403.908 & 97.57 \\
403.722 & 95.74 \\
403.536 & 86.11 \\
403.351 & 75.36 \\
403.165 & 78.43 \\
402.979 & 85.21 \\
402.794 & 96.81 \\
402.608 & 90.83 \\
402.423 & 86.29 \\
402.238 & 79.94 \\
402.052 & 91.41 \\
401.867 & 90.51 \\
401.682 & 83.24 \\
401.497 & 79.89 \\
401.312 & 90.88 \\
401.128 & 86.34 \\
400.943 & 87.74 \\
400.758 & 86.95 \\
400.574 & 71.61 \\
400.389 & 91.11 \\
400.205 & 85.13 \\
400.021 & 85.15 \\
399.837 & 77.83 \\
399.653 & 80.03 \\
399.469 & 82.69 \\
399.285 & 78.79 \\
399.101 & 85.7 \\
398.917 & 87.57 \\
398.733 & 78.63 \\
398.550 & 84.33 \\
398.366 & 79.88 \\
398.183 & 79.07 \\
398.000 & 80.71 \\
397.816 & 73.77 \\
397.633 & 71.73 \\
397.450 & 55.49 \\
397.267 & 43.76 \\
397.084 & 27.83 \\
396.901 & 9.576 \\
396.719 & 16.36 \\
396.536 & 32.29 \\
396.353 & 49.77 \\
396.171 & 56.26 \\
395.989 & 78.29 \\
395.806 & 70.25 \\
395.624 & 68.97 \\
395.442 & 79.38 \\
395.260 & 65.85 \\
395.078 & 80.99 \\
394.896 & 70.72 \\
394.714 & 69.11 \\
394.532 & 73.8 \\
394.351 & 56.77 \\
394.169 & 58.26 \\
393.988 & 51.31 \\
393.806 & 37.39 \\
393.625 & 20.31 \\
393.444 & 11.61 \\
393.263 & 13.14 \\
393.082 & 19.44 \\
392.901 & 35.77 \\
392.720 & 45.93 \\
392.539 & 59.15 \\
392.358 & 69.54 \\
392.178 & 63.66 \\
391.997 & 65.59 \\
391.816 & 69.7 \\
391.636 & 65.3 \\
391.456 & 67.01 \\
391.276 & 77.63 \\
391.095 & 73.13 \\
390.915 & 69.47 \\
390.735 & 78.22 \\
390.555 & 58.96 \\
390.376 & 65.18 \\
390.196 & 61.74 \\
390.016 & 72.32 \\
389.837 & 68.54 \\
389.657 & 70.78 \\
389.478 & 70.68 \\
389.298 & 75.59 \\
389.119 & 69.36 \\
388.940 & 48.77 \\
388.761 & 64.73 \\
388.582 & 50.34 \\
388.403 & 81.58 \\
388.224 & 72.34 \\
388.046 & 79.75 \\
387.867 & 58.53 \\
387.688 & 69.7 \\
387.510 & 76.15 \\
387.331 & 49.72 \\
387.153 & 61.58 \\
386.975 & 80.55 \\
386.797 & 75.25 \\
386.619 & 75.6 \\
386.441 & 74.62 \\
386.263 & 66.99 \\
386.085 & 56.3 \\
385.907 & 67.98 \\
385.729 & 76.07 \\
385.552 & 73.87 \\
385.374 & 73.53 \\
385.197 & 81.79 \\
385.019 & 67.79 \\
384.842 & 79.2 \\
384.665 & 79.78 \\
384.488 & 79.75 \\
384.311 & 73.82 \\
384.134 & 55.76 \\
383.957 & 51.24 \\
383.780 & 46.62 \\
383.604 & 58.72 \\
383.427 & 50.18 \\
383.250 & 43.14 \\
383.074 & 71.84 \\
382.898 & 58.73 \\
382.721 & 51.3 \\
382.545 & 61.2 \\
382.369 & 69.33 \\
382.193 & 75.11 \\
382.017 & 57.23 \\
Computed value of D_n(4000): 1.47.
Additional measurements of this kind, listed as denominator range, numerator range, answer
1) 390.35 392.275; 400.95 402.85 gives 1.34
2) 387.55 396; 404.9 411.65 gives 1.51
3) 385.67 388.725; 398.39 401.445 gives 1.30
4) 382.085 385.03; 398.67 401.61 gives 1.44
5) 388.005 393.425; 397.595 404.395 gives 1.44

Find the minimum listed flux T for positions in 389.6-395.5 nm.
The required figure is 11.61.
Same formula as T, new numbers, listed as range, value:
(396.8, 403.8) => 9.576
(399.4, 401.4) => 71.61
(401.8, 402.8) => 79.94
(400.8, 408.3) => 73.14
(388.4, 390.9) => 48.77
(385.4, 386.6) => 56.3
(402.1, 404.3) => 75.36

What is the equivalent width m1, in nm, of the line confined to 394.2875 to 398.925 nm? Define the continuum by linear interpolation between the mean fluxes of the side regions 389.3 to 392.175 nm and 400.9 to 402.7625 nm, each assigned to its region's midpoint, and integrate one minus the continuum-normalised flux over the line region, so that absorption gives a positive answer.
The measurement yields 0.93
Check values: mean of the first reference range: 69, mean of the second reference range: 87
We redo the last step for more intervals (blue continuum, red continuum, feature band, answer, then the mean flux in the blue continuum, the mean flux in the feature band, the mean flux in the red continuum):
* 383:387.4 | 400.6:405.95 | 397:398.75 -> 0.28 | 66.9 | 67.2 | 85.7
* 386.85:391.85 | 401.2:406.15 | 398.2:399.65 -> -0.04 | 68.2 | 82.2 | 85.8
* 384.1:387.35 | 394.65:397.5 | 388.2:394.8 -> 0.38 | 71.8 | 58.8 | 54.5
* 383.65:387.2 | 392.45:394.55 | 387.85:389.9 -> -0.41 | 69.9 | 67.9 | 39.1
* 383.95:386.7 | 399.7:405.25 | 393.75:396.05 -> 0.37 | 71.4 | 66.5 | 85.6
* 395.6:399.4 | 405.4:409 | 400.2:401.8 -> -0.33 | 62.4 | 84.8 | 84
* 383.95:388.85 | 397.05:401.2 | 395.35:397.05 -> 0.56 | 70.1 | 50.4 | 77.2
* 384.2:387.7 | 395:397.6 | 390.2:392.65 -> -0.23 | 71.9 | 67.5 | 52.8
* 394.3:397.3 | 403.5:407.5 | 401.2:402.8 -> -0.28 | 56.1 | 87.2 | 84.4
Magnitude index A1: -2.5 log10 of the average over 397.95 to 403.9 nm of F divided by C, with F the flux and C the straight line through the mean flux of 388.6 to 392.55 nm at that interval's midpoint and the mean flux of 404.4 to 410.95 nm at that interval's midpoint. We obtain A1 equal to -0.09 mag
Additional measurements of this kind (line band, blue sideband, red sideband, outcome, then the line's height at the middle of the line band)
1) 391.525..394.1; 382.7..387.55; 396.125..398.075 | 0.20 mag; 53.7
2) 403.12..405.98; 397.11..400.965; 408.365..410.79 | -0.03 mag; 82.6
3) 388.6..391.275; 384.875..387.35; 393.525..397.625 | -0.06 mag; 63.9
